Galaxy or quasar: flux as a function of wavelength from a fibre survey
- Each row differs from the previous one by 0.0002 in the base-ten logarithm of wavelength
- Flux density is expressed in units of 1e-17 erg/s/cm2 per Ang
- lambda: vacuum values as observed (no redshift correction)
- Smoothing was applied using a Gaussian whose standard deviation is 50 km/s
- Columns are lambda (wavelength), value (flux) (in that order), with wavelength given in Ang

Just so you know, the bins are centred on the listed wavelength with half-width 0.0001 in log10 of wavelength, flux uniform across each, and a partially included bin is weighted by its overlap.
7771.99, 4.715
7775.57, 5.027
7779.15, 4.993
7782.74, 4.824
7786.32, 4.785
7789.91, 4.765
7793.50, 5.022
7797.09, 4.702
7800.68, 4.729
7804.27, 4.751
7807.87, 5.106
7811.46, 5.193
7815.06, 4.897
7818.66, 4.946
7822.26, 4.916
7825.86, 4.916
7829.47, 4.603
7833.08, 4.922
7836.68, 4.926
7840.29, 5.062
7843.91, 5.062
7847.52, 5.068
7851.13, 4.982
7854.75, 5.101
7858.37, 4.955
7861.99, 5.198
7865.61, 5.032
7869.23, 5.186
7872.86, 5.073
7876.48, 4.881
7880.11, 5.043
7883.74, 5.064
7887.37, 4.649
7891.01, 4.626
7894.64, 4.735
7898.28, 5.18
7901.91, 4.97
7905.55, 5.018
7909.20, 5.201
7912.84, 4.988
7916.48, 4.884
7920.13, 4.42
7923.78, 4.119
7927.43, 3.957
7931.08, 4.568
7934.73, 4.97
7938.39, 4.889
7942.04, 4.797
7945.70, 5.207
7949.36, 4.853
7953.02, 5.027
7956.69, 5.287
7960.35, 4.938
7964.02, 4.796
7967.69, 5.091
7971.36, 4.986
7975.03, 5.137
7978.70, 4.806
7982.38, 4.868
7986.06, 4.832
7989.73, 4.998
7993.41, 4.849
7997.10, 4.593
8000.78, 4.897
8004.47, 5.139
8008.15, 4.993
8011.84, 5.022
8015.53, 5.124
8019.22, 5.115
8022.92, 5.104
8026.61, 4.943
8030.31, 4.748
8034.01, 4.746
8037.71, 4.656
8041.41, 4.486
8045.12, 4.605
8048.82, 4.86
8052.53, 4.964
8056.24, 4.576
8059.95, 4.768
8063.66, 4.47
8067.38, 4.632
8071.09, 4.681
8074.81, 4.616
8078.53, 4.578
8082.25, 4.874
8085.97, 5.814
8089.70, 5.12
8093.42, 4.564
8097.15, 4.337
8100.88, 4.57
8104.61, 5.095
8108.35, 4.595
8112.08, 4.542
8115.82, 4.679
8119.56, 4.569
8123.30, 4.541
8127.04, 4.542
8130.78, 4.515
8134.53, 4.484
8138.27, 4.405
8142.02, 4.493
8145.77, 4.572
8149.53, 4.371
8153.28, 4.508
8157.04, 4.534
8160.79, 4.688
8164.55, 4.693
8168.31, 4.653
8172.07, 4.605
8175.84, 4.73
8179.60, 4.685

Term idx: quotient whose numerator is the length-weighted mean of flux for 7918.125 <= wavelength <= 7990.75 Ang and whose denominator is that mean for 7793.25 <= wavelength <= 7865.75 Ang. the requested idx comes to 0.97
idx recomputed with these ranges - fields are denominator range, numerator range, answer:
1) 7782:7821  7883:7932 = 0.97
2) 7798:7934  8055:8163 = 0.95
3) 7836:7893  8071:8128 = 0.95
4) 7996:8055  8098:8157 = 0.94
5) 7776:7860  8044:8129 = 0.96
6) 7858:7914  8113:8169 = 0.91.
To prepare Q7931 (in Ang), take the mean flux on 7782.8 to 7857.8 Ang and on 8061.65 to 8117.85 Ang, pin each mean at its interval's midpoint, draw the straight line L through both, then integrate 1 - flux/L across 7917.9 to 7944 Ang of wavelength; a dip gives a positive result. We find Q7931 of 1.7 Ang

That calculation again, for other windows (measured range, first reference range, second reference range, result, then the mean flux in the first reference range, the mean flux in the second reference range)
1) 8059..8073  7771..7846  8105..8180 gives 0.1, 4.9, 4.58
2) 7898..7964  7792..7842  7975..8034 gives 1.1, 4.91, 4.94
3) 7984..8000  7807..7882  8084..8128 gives 0.1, 5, 4.75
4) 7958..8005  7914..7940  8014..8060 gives -2.3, 4.55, 4.82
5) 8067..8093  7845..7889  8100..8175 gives -1.2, 5.02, 4.58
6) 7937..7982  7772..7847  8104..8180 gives -2.1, 4.91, 4.59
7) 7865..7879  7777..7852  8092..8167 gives -0.6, 4.91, 4.57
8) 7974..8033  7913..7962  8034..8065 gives -2.8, 4.77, 4.68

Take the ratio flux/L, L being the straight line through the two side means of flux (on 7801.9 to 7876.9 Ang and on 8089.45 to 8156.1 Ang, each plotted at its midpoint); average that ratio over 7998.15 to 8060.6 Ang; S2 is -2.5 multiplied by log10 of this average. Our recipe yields -0.04 mag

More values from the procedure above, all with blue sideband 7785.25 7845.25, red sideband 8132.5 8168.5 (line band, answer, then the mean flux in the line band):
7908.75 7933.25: 0.05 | 4.56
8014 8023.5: -0.10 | 5.11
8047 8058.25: -0.04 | 4.8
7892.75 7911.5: -0.05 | 5.02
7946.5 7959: -0.07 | 5.06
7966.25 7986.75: -0.05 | 4.96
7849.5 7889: -0.04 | 5.02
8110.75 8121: -0.01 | 4.6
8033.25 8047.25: 0.01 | 4.62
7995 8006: -0.04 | 4.86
